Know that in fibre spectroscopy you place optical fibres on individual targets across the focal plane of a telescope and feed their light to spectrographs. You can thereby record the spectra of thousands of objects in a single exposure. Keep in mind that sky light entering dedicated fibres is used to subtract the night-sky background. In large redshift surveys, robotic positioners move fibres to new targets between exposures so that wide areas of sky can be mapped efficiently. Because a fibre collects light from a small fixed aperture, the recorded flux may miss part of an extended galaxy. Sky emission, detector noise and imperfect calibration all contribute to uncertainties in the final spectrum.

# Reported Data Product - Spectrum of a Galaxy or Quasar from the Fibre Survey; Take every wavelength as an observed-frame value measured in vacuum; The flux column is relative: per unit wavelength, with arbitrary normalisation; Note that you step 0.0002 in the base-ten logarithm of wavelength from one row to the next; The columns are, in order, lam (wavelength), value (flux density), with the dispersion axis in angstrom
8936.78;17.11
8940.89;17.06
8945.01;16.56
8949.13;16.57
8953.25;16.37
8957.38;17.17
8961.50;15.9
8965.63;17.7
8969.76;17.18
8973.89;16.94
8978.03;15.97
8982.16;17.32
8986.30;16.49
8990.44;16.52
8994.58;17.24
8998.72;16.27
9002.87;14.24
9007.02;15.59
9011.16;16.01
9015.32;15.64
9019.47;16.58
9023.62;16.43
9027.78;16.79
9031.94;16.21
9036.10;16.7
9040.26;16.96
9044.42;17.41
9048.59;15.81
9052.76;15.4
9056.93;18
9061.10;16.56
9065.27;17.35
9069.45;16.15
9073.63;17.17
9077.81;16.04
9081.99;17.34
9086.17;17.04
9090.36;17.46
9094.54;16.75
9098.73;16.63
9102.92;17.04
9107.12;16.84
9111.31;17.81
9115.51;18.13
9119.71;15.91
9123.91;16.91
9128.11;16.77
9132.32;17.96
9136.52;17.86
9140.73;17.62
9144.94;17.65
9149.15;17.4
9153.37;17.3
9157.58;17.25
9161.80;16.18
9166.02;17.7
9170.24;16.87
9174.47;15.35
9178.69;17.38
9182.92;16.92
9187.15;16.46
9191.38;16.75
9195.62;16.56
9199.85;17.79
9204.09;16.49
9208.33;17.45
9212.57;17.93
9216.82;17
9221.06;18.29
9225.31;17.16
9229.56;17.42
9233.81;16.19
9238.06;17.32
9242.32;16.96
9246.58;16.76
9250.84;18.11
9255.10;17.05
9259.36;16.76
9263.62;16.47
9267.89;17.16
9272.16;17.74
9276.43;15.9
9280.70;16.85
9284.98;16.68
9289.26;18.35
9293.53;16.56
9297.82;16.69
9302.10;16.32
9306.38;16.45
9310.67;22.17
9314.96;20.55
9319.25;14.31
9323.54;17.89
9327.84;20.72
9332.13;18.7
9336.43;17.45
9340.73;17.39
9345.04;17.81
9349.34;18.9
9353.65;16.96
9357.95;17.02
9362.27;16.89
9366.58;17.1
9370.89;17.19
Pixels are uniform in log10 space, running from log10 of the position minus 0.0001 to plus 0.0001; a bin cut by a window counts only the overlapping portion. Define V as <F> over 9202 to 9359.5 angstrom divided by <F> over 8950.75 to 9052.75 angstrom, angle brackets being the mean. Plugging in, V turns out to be 1.1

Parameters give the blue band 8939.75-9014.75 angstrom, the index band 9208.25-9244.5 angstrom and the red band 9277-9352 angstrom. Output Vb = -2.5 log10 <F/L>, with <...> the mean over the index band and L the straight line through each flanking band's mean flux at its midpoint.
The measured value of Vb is 0.011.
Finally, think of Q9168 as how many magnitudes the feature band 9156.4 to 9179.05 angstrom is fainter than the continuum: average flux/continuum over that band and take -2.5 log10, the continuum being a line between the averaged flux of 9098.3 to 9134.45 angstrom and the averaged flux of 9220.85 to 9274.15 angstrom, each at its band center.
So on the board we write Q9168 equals 0.03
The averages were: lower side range 17.1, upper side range 17.1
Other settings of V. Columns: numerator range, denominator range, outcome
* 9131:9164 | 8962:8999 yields 1.03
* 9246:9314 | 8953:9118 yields 1.04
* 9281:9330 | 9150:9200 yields 1.06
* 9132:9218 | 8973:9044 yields 1.05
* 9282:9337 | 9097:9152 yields 1.04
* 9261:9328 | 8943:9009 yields 1.06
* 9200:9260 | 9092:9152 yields 1.00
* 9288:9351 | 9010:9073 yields 1.09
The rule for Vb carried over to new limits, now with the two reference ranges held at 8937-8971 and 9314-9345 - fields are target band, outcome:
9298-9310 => 0.05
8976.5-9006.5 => 0.04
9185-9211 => 0.04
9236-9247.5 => 0.04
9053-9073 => 0.02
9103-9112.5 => 0.01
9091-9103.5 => 0.03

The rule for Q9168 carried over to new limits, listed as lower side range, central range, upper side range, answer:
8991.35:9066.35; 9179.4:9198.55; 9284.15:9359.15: 0.027 mag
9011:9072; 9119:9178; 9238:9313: -0.014 mag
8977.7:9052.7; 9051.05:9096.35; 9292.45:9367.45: -0.017 mag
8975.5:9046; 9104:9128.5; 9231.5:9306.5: -0.031 mag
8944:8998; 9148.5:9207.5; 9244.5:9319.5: 0.017 mag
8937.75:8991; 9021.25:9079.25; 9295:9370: 0.023 mag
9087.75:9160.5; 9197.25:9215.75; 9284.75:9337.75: 0.012 mag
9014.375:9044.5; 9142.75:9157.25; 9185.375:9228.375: -0.027 mag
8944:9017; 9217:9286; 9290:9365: 0.029 mag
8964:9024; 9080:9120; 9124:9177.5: -0.015 mag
